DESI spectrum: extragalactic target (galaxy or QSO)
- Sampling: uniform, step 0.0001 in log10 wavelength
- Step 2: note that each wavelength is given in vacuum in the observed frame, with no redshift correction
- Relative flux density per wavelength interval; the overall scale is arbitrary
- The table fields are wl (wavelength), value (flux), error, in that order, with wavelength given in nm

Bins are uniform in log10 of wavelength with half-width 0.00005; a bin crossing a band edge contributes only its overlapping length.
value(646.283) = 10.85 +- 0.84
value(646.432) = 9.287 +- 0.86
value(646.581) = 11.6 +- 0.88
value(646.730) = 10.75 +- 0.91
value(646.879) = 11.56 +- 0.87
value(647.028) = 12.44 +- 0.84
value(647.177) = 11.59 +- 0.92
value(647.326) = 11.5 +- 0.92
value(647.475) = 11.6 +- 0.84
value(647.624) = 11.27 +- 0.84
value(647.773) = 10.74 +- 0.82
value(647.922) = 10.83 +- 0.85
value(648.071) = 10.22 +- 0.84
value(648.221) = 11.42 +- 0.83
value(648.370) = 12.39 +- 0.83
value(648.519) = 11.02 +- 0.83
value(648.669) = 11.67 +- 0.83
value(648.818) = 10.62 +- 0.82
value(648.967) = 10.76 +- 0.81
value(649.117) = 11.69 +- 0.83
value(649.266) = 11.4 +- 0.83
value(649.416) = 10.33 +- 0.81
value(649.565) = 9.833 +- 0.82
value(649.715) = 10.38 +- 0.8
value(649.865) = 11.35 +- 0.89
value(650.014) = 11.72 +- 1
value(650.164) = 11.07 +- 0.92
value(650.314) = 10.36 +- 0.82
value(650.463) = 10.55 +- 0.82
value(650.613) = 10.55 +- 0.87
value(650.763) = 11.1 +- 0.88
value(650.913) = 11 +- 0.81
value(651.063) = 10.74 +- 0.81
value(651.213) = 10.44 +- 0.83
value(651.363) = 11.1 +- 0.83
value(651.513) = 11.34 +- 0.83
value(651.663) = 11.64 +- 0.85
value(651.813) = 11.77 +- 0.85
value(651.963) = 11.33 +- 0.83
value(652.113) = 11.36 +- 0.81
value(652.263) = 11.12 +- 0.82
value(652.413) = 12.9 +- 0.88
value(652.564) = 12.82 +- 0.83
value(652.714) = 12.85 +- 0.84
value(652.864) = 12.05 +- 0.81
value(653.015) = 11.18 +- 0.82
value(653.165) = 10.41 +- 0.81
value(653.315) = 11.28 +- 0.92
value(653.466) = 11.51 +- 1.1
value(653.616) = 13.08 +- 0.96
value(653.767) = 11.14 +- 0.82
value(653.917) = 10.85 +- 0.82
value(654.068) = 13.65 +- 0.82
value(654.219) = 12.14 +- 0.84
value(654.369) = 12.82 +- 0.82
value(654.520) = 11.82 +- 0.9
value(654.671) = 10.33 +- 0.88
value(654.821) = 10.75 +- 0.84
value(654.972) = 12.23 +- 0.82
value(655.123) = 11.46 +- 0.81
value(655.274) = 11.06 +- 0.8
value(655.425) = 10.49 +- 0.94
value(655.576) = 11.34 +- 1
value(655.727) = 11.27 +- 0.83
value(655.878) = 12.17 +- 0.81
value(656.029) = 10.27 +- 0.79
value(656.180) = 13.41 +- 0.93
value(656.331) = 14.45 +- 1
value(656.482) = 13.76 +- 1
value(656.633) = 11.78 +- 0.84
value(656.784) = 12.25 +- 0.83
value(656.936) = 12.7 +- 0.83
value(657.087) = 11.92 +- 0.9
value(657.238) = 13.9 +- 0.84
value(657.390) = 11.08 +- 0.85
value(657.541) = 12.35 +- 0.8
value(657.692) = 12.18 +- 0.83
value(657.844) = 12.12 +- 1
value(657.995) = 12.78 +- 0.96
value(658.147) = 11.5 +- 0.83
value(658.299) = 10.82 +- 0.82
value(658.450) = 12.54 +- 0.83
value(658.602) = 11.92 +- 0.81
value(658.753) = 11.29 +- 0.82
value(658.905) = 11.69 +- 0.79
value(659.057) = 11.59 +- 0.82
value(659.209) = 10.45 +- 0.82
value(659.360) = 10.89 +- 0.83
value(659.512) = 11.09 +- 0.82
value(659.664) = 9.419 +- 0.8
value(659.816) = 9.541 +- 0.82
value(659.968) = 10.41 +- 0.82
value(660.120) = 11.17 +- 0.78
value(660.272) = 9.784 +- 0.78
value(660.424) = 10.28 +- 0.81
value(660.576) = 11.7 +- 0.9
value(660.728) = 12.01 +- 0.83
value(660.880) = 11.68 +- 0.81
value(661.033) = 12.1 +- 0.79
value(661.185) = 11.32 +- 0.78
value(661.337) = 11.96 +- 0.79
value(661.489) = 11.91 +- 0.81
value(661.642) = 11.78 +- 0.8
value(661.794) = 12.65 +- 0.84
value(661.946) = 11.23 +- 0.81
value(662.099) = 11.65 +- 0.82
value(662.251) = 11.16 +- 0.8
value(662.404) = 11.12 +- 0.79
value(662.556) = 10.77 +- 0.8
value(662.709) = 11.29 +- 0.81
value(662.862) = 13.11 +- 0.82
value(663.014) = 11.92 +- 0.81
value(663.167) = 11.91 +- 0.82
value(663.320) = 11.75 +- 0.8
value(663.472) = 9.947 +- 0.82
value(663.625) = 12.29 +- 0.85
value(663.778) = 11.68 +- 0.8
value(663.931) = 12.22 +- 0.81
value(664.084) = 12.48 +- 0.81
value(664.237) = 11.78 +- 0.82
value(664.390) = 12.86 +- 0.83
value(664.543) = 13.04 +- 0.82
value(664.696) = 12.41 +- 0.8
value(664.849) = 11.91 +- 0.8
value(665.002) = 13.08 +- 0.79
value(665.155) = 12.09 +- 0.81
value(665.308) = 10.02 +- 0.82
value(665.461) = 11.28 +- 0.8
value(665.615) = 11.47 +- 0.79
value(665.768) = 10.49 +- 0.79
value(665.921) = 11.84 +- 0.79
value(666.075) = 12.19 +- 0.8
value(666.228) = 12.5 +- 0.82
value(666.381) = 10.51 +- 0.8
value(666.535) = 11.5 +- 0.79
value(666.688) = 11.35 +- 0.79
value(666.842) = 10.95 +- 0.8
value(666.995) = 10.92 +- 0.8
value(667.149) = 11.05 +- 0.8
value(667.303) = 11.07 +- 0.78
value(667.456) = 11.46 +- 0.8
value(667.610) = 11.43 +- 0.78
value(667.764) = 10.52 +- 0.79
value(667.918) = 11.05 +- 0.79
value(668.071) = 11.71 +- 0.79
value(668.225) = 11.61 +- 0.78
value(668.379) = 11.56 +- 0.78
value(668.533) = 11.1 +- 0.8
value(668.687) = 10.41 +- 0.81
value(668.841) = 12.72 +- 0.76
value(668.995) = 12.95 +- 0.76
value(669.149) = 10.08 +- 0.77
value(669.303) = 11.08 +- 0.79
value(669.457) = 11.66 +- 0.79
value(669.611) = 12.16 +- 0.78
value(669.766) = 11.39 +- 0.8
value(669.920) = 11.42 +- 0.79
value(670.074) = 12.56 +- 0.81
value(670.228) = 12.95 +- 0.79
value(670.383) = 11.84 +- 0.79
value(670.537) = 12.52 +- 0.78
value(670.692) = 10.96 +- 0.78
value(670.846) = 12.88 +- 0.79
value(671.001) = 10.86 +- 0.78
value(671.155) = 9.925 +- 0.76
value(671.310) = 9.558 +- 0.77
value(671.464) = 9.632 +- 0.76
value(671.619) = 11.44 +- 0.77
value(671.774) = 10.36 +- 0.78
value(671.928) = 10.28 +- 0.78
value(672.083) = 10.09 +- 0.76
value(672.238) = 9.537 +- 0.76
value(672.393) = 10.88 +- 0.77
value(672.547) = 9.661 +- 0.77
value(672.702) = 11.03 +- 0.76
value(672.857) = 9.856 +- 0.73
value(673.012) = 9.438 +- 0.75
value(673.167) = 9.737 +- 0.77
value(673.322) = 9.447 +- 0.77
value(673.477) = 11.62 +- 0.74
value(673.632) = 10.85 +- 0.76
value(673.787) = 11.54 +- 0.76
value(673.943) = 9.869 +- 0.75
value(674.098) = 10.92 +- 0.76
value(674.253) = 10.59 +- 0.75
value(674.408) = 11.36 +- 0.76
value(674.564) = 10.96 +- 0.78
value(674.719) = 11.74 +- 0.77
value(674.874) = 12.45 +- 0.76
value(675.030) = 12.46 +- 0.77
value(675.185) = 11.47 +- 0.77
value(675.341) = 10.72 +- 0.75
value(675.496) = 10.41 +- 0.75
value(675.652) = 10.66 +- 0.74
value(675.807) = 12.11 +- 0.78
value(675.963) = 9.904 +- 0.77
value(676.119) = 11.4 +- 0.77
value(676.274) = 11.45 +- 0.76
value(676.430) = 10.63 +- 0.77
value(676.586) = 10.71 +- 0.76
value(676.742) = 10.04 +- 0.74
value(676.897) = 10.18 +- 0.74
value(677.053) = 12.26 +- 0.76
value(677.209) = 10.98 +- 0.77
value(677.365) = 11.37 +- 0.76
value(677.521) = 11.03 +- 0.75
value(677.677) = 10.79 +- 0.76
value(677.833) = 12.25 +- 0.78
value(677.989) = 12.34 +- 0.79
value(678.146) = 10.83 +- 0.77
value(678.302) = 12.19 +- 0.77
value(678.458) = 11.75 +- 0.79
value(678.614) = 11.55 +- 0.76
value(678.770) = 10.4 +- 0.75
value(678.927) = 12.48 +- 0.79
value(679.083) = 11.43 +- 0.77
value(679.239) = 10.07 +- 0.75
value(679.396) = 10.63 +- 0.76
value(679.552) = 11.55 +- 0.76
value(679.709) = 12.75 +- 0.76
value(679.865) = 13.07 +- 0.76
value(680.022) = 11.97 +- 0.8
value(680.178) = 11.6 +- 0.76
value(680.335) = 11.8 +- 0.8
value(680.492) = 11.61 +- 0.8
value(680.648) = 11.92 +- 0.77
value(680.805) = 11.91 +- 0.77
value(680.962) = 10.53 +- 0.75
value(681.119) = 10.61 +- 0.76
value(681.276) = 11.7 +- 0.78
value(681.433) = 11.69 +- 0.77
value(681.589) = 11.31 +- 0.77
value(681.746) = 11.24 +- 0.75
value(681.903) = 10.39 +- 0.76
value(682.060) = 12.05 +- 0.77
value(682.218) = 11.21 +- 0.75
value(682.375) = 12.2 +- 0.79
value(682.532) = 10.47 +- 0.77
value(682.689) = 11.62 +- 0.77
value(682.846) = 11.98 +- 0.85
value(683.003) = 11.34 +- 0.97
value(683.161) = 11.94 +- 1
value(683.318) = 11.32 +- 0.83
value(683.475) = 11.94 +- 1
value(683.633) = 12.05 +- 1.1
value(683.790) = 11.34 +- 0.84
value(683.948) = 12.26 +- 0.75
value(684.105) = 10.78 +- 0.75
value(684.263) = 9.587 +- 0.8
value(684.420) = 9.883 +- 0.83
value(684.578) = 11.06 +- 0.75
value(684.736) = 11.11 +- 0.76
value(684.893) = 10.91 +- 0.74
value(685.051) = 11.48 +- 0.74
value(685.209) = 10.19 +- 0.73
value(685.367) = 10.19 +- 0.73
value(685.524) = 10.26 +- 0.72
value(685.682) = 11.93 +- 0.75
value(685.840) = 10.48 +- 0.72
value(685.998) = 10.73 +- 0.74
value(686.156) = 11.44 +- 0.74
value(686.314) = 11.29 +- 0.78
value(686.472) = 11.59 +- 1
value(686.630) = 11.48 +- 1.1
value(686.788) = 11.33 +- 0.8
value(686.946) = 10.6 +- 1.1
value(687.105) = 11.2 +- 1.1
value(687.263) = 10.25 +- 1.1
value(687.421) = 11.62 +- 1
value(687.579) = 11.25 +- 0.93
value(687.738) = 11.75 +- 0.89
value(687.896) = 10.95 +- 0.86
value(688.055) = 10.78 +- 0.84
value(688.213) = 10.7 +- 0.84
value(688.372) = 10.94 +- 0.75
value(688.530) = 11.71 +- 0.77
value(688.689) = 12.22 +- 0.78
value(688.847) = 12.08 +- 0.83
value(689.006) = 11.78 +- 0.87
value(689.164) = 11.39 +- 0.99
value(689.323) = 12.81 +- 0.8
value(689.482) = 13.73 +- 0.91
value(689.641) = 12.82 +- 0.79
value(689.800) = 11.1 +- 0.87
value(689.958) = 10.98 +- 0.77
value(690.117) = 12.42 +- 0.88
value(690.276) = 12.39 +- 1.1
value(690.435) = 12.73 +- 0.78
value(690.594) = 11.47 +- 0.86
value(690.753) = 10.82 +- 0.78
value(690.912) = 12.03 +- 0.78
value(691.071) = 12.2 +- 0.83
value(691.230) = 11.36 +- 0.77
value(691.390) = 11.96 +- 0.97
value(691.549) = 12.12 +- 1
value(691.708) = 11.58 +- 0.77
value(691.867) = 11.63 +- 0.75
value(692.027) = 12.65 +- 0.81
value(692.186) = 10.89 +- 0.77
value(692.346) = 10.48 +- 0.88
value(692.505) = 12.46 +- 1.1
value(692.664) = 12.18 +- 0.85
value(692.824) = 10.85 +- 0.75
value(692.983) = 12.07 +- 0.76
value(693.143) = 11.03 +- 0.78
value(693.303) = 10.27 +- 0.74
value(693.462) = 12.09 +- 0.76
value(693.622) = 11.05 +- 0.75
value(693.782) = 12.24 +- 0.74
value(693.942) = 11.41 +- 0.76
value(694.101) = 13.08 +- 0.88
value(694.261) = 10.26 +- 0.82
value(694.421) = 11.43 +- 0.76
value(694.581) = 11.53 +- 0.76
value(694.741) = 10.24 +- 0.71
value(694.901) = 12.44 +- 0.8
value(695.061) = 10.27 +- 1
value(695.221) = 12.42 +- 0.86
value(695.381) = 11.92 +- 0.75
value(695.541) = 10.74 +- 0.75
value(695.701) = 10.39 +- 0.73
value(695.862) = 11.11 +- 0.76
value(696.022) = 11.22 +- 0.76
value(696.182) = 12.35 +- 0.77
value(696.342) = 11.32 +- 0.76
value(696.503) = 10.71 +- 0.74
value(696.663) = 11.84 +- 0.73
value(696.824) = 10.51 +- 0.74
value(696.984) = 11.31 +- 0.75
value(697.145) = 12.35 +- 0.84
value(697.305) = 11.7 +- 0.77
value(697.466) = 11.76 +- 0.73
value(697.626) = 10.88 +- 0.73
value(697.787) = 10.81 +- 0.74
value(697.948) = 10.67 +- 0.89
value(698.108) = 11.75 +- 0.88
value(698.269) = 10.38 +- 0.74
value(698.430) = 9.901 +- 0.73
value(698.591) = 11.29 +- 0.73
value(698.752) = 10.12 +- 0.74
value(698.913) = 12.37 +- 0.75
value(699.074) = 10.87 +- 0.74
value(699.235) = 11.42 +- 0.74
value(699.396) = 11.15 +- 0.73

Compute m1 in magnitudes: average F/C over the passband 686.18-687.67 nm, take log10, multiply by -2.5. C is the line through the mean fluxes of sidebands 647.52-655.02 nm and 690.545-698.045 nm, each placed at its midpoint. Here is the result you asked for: 0.02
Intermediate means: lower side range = 11.3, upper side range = 11.4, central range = 11.2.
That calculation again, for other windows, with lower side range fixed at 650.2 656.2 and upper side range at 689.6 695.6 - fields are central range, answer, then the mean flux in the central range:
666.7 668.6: 0.03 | 11.2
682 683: 0.00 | 11.6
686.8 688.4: 0.06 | 11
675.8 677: 0.08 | 10.8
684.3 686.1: 0.08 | 10.7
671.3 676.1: 0.08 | 10.7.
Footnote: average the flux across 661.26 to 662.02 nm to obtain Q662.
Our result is 11.9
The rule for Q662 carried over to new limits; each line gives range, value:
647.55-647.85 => 11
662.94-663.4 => 11.8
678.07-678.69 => 11.6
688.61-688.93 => 12.2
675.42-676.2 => 10.9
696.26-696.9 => 11.1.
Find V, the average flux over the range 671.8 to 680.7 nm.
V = 11.1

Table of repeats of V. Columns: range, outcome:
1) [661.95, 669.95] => 11.6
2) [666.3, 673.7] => 11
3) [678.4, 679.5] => 11.2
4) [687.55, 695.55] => 11.7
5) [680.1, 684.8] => 11.3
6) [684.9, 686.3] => 10.9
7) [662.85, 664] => 11.8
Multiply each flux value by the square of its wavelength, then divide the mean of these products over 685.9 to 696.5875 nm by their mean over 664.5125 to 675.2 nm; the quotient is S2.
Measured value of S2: 1.1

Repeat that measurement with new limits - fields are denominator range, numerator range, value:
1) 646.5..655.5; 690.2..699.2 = 1.15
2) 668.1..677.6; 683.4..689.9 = 1.07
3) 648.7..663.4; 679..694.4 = 1.09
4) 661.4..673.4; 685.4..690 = 1.07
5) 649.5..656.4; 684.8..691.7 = 1.11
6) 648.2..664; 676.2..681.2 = 1.06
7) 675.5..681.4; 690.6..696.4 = 1.06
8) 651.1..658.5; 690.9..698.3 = 1.09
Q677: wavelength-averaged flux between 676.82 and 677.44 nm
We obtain 11.2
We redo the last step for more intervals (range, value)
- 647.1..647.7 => 11.5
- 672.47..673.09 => 10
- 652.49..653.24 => 11.9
